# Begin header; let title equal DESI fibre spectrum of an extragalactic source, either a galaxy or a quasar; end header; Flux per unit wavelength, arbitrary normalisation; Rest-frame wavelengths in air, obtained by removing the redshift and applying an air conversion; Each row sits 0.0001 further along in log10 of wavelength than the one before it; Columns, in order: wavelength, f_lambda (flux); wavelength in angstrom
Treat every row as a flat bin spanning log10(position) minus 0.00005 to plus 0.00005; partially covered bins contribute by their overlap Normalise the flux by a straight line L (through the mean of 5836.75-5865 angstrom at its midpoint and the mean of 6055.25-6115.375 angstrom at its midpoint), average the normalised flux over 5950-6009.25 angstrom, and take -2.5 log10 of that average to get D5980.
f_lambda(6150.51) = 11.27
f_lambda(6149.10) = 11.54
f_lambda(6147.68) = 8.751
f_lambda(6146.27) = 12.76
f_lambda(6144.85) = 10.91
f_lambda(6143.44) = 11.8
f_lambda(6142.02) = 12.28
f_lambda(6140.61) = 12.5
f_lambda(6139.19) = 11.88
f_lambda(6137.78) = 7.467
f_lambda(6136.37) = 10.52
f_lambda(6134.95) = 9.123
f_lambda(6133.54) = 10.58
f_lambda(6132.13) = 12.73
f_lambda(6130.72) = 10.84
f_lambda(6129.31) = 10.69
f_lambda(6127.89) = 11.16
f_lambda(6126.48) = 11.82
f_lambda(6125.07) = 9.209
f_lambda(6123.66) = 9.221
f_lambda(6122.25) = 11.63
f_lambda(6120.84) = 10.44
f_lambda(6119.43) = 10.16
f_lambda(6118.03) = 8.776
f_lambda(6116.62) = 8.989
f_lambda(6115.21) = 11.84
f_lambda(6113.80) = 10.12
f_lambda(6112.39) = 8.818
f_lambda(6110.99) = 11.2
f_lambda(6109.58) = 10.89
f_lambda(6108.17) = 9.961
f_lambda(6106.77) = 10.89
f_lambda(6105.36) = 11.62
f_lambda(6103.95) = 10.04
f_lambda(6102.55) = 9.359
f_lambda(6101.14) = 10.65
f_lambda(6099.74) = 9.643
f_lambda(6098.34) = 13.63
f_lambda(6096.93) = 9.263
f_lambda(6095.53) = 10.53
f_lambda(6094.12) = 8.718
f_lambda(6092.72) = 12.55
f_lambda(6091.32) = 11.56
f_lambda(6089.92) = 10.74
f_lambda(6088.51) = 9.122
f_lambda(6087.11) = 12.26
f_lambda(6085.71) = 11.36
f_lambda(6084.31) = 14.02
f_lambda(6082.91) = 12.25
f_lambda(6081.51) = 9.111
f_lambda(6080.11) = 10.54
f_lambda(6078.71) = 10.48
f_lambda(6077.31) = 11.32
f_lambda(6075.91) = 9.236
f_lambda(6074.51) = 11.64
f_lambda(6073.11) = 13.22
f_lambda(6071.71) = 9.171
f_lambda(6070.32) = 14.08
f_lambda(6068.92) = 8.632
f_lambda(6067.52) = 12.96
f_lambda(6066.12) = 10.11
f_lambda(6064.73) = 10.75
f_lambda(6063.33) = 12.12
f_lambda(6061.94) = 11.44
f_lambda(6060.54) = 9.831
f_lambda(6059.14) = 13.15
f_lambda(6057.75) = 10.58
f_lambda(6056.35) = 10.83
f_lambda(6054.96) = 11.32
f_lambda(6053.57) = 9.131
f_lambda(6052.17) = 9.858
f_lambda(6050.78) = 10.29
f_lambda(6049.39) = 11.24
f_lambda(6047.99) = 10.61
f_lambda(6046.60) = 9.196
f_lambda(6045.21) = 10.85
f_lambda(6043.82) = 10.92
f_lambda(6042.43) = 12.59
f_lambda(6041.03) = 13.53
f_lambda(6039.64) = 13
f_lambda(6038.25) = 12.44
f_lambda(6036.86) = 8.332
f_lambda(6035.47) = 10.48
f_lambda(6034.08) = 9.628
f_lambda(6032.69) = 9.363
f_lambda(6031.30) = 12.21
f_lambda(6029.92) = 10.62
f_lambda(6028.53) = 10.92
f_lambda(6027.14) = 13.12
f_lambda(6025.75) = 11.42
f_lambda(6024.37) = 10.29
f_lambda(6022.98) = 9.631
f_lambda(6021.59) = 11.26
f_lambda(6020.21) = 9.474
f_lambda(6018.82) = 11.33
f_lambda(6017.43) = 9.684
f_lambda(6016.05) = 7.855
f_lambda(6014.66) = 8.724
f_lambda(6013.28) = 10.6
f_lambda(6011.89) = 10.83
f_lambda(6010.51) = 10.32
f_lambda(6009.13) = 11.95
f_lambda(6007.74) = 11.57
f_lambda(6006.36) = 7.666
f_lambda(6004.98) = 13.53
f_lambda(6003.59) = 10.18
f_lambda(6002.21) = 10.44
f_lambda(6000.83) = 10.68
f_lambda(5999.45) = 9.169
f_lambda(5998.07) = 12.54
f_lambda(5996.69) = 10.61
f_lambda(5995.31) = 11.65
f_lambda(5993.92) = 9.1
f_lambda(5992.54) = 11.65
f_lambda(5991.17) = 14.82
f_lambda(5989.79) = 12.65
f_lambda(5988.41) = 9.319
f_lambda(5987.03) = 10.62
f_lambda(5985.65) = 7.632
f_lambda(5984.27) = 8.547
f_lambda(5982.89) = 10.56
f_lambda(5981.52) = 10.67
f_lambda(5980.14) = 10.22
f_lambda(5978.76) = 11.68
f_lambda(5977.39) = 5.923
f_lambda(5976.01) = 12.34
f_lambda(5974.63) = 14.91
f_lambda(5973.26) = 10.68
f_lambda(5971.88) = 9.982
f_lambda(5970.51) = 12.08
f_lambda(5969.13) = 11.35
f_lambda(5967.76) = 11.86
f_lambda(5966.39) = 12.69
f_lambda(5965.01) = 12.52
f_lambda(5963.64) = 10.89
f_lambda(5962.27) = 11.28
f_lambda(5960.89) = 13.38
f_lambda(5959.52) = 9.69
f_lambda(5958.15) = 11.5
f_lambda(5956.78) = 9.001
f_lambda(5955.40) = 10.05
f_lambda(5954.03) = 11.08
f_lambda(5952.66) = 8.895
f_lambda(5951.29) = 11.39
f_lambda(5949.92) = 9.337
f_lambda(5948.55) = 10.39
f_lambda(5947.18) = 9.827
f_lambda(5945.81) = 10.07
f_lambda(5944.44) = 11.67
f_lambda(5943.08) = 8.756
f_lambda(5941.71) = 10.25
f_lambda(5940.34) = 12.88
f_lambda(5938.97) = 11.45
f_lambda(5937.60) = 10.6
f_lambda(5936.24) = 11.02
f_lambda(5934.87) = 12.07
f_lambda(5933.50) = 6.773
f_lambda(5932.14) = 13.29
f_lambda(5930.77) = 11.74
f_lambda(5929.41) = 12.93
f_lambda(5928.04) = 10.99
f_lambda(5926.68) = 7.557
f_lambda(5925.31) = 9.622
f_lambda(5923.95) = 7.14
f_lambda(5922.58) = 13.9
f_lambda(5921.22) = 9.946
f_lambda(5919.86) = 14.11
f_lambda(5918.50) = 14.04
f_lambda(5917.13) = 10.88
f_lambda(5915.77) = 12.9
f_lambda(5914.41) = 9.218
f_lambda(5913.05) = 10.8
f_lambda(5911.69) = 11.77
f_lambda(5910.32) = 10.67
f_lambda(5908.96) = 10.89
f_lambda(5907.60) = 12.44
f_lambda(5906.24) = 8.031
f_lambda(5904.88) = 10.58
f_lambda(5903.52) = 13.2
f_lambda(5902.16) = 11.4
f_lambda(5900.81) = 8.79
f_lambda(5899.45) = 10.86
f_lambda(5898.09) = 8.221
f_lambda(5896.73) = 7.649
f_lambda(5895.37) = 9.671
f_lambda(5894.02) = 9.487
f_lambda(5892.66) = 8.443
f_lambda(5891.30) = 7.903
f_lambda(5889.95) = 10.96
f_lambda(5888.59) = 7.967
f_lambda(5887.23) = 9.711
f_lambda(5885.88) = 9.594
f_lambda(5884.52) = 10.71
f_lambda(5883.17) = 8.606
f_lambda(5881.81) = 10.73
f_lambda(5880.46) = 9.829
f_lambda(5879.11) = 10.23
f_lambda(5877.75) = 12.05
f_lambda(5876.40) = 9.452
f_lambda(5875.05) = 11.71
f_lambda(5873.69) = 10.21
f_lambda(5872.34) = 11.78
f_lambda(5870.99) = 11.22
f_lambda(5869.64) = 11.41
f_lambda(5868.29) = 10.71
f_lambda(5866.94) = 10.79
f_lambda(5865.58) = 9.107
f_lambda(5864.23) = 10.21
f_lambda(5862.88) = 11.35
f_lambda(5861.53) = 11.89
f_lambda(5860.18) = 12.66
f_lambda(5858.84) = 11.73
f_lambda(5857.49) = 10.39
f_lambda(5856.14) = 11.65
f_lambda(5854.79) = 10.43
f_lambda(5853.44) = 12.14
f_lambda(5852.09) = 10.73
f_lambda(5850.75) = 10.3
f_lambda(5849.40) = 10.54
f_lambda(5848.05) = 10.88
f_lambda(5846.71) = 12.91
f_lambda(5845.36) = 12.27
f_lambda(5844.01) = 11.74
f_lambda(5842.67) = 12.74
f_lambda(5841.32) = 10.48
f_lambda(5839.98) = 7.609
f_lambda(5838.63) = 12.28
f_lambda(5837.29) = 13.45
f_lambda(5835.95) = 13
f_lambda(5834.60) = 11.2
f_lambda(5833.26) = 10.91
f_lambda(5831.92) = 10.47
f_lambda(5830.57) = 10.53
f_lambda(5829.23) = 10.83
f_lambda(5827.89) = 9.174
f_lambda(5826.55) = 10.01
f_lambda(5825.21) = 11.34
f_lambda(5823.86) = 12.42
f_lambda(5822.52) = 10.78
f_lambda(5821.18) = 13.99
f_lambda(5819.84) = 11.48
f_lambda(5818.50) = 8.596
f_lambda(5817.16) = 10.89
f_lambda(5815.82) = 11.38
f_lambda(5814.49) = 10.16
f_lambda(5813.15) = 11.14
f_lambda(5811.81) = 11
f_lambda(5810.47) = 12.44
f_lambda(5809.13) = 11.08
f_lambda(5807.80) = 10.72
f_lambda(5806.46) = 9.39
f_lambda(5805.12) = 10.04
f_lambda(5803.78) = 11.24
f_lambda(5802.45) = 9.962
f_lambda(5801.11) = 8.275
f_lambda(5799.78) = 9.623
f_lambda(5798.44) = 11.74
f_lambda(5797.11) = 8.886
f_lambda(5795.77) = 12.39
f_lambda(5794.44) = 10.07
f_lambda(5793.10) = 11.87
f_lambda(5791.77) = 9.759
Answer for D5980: 0.02 mag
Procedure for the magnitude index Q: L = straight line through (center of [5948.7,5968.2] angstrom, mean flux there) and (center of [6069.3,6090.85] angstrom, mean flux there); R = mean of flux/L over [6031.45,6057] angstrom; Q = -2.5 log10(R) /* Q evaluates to 0.03 mag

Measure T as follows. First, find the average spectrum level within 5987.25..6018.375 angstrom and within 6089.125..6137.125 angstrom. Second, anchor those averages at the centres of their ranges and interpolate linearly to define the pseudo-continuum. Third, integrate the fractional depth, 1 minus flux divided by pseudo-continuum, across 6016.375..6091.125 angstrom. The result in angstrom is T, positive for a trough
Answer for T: -2.4 angstrom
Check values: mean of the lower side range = 10.7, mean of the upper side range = 10.5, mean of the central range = 11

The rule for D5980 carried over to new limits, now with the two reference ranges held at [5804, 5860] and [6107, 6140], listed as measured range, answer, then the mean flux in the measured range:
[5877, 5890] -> 0.10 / 9.99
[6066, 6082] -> -0.04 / 10.9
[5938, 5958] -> 0.04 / 10.4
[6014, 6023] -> 0.10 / 9.71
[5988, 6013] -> -0.04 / 11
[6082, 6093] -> -0.12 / 11.7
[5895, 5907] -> 0.11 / 9.84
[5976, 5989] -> 0.12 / 9.62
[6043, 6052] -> 0.00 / 10.5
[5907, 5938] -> -0.02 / 11.1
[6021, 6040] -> -0.03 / 10.9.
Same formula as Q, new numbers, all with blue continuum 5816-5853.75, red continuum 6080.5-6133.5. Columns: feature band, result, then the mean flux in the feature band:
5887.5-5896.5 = 0.22 mag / 9.03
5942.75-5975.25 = 0.00 mag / 11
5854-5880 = 0.01 mag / 11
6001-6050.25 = 0.01 mag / 10.7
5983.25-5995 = 0.03 mag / 10.6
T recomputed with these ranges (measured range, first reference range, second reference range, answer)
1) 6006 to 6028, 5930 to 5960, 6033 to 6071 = 0.9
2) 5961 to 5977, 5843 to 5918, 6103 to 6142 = -1.9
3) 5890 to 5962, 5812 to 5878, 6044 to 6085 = 3.2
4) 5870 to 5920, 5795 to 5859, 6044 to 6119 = 2.3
